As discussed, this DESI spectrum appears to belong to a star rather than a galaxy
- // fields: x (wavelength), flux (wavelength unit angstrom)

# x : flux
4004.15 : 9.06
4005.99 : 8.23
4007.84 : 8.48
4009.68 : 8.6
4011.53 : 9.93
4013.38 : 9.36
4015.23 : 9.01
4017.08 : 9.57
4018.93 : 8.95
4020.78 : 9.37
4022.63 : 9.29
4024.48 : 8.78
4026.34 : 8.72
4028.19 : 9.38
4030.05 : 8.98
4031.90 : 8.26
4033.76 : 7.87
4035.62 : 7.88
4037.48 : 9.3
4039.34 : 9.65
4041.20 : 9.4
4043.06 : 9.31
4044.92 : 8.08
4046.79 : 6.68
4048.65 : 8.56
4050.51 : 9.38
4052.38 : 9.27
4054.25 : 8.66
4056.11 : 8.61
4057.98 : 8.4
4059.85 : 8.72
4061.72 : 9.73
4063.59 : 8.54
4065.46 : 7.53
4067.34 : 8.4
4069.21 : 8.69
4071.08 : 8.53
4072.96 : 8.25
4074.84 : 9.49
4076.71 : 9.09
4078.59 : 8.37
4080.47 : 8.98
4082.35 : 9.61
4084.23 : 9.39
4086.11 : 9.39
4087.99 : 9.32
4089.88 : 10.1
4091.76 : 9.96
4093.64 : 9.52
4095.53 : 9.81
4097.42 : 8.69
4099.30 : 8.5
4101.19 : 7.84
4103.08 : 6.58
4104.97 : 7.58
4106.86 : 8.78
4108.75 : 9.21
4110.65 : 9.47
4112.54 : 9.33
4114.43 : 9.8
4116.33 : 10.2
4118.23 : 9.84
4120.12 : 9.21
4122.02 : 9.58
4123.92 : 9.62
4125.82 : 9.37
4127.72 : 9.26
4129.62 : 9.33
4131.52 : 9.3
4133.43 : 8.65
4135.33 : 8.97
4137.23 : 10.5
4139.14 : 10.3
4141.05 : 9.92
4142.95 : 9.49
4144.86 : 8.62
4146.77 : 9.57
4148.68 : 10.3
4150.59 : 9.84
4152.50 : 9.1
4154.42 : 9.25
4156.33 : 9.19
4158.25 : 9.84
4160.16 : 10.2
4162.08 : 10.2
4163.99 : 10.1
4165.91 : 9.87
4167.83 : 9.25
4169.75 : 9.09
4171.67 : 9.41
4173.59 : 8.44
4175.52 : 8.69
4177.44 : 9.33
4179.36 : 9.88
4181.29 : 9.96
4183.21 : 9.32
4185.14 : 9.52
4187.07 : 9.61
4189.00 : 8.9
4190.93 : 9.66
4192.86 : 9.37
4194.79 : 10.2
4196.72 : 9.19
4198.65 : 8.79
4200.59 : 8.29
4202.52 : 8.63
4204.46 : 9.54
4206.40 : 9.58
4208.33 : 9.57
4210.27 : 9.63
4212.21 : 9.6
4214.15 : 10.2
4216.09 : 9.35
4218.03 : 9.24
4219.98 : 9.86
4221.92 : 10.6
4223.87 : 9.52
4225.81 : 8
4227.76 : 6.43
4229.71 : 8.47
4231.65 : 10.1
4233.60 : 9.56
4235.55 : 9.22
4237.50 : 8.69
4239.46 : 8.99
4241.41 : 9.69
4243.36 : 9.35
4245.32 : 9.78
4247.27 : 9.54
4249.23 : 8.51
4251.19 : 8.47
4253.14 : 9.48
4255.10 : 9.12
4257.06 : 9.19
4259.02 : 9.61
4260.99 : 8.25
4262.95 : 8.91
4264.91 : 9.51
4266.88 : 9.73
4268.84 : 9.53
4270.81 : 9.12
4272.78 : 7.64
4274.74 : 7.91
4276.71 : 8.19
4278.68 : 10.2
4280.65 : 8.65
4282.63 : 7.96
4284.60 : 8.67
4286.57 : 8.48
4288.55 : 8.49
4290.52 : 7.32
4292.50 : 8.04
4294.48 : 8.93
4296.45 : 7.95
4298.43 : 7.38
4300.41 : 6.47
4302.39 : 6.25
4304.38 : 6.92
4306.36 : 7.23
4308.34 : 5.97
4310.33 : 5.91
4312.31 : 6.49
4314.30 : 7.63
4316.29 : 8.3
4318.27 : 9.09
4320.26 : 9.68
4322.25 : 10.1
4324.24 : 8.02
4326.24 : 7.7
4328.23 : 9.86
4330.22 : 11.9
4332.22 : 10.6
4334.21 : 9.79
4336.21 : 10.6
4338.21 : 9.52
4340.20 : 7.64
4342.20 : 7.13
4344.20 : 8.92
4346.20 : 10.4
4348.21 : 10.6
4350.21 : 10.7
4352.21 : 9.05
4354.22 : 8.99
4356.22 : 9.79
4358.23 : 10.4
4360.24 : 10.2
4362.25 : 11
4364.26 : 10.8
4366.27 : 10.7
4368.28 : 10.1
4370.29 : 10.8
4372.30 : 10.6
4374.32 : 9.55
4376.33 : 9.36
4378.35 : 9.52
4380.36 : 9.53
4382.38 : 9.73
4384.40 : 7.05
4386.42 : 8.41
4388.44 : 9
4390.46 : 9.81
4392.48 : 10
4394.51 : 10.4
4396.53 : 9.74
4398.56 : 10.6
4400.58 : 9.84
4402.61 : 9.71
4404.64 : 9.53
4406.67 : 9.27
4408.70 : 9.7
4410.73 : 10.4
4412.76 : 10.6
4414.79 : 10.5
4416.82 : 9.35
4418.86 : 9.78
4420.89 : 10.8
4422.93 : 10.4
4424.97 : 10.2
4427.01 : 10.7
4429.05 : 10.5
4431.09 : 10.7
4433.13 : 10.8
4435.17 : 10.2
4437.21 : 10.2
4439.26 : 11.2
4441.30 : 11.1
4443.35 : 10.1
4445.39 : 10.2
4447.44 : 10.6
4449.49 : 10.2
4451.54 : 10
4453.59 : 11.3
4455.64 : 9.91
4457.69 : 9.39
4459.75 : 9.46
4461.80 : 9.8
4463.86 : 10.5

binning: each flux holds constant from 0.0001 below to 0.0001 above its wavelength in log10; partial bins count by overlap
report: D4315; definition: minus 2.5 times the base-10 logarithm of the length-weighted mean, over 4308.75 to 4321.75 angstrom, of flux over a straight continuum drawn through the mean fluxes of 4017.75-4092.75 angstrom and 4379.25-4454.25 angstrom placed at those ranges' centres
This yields 0.232 mag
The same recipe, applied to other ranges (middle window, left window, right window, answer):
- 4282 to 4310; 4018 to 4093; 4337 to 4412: 0.25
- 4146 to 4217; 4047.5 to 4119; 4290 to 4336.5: -0.10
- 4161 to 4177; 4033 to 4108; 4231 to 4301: -0.07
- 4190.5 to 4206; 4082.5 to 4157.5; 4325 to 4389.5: 0.03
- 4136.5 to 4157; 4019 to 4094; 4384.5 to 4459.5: -0.05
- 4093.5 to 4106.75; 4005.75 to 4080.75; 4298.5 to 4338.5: 0.05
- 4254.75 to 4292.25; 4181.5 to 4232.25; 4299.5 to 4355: 0.02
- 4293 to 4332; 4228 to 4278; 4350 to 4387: 0.17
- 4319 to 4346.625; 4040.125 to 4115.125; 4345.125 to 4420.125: 0.04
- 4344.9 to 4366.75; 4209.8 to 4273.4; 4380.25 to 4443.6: -0.05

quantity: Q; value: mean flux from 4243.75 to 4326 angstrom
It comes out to 8.35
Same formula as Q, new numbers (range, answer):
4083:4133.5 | 9.18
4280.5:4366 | 8.76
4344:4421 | 9.88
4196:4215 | 9.3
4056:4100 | 8.99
